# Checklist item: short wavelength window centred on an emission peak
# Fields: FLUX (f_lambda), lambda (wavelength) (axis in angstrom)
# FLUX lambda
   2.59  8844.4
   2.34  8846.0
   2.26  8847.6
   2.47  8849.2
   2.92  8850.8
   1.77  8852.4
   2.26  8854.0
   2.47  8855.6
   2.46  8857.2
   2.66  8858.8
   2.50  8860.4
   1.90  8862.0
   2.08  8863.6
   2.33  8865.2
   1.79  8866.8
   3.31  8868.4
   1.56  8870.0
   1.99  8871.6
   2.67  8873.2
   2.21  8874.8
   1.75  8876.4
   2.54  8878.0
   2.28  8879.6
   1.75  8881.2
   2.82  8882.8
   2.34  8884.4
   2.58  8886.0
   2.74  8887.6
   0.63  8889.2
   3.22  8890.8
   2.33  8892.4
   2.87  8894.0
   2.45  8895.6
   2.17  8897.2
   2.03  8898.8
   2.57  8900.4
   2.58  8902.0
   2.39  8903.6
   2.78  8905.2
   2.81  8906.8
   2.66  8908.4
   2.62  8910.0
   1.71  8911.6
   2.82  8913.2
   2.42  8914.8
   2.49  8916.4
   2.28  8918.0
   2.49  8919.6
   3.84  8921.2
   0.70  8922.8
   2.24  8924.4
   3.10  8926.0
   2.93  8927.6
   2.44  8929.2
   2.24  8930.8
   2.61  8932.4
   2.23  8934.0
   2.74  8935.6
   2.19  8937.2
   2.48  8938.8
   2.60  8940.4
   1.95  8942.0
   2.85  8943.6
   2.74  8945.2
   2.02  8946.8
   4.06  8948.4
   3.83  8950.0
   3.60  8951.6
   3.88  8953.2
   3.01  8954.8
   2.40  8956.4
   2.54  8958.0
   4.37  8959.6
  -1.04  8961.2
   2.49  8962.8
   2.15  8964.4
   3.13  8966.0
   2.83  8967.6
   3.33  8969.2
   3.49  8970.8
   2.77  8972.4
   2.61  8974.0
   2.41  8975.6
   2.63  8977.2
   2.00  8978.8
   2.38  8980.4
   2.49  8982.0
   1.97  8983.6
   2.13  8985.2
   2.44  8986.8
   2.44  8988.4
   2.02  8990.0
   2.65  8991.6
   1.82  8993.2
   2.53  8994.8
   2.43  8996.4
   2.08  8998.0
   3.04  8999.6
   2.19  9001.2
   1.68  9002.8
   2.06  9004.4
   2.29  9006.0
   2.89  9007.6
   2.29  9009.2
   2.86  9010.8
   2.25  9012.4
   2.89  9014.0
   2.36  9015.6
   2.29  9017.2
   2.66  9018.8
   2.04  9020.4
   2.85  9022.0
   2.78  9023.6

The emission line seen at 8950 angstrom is [S II]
